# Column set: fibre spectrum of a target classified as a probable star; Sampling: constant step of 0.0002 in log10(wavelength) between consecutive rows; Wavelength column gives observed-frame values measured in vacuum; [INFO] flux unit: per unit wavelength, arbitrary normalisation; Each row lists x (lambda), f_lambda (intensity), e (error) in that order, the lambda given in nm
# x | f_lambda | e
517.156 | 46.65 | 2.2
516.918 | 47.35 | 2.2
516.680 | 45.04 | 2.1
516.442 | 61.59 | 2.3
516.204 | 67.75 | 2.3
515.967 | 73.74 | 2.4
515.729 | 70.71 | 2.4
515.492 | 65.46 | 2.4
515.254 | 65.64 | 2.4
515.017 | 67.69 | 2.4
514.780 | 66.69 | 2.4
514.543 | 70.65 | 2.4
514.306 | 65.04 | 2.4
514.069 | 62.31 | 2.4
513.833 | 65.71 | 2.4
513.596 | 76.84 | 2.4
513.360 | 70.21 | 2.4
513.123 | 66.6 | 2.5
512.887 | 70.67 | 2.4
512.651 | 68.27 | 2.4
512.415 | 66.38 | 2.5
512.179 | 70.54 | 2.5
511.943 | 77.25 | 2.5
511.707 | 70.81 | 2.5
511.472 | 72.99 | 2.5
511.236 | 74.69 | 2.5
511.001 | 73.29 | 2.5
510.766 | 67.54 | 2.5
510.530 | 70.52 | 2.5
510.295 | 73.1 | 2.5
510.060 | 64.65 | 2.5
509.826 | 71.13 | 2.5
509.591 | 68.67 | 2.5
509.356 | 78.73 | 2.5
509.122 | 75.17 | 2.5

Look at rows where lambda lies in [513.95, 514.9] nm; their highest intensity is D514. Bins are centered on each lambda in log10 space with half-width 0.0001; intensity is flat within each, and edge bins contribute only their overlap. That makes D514 70.65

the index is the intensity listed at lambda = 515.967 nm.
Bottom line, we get 73.74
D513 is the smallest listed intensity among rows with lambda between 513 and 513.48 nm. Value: 66.6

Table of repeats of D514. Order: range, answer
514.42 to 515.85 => 70.71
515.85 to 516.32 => 73.74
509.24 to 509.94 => 78.73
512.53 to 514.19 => 76.84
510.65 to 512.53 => 77.25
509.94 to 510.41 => 73.1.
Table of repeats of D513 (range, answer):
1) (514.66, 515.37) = 65.64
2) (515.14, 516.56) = 61.59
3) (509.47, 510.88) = 64.65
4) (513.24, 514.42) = 62.31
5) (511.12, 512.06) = 70.81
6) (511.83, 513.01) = 66.38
